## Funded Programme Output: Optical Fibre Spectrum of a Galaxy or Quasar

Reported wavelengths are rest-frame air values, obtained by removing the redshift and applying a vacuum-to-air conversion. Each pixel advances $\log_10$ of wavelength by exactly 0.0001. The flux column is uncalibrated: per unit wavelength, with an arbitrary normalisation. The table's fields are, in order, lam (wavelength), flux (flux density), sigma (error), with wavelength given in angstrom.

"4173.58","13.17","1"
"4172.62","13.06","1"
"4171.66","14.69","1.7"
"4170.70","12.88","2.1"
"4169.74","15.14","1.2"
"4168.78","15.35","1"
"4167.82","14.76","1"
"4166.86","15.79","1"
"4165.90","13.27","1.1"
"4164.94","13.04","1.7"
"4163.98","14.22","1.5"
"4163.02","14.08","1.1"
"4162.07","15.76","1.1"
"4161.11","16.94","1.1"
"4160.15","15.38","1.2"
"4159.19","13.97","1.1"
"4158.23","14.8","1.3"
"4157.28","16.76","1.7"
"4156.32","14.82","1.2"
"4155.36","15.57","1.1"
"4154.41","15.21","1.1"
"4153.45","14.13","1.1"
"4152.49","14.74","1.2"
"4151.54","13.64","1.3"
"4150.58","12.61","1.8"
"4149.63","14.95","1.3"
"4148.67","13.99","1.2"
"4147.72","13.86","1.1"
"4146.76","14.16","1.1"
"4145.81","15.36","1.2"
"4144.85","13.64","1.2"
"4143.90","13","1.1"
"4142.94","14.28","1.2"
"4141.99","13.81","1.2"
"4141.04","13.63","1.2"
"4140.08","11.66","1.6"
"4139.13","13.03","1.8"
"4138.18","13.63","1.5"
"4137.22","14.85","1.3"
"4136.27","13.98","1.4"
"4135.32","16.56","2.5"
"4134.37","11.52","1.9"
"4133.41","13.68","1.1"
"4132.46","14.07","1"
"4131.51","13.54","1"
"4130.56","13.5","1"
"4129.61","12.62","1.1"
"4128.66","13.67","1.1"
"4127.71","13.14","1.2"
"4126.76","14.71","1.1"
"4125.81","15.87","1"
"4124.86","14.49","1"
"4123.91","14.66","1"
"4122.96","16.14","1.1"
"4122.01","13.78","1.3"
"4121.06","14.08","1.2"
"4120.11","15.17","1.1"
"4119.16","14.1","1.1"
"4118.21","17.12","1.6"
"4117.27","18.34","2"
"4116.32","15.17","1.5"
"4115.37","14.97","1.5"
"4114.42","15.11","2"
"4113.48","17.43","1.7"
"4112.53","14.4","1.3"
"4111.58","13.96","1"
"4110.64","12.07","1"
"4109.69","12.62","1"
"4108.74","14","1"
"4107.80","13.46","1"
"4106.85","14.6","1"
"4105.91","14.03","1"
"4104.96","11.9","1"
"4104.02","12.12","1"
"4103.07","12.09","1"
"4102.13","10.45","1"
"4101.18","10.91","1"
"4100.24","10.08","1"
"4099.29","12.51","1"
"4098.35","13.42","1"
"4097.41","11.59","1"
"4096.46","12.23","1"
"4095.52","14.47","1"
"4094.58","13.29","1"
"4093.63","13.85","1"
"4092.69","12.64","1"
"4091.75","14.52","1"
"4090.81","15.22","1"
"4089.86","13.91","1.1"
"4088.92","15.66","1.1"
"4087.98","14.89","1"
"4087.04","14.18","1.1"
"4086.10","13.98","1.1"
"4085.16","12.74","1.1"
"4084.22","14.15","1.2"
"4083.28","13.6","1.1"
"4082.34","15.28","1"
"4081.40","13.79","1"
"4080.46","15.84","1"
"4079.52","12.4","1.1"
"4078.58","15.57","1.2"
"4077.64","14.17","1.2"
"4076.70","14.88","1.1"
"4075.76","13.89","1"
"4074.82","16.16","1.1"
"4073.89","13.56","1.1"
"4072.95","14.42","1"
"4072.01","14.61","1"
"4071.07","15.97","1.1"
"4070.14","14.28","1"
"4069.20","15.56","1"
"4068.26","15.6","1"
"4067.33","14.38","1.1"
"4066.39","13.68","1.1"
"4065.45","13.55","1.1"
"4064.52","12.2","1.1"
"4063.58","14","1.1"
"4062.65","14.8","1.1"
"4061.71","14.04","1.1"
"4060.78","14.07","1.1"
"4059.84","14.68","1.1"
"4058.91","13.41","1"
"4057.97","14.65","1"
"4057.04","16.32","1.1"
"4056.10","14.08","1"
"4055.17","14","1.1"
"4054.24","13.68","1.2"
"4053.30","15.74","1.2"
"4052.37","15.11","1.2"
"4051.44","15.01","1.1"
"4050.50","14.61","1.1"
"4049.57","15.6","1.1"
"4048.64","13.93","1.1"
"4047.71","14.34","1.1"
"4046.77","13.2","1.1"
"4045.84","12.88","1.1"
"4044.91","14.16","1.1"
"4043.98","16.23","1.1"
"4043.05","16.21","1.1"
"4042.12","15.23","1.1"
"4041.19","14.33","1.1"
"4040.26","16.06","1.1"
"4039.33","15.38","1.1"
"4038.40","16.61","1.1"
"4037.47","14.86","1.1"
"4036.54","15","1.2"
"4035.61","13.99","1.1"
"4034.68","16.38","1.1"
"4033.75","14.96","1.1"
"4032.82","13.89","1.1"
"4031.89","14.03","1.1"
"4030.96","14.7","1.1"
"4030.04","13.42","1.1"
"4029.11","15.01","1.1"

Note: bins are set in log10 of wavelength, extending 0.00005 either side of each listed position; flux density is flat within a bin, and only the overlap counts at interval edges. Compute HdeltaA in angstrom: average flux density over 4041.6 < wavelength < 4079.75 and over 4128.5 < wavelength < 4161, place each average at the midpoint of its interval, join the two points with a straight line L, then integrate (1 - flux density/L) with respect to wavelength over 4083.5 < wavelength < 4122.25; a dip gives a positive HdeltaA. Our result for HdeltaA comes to 1.4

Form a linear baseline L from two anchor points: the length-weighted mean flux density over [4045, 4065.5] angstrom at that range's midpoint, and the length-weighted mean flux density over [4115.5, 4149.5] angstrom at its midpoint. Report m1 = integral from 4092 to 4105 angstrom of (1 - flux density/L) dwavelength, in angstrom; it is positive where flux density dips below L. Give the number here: 1.8 angstrom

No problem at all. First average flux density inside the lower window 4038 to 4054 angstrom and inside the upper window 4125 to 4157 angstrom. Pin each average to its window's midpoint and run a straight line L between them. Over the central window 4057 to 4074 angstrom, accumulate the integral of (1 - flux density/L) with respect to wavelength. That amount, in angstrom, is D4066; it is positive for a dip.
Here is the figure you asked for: 0.4 angstrom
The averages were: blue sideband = 15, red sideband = 14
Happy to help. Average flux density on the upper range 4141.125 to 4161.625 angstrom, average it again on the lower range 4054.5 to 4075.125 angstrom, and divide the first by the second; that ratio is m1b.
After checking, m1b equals 1.0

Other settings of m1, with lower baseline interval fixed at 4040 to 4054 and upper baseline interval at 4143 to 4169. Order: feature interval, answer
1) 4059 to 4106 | 3.00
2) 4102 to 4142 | 1.56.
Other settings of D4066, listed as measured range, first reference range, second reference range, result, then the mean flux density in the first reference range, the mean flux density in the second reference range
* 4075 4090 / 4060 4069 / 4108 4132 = -0.10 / 14.1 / 14.6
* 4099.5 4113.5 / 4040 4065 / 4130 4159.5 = 1.45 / 14.5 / 14.1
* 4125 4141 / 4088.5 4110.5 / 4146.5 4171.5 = 0.16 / 13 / 14.6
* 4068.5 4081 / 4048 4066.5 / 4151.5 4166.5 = -0.24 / 14.4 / 14.8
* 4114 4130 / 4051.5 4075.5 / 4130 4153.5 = -1.03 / 14.5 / 13.8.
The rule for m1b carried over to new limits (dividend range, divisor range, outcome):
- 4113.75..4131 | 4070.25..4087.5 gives 1.03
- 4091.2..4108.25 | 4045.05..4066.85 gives 0.89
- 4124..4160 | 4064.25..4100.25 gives 1.00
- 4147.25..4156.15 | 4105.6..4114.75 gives 1.01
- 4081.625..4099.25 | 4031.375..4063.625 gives 0.94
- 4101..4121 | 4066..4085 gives 0.96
